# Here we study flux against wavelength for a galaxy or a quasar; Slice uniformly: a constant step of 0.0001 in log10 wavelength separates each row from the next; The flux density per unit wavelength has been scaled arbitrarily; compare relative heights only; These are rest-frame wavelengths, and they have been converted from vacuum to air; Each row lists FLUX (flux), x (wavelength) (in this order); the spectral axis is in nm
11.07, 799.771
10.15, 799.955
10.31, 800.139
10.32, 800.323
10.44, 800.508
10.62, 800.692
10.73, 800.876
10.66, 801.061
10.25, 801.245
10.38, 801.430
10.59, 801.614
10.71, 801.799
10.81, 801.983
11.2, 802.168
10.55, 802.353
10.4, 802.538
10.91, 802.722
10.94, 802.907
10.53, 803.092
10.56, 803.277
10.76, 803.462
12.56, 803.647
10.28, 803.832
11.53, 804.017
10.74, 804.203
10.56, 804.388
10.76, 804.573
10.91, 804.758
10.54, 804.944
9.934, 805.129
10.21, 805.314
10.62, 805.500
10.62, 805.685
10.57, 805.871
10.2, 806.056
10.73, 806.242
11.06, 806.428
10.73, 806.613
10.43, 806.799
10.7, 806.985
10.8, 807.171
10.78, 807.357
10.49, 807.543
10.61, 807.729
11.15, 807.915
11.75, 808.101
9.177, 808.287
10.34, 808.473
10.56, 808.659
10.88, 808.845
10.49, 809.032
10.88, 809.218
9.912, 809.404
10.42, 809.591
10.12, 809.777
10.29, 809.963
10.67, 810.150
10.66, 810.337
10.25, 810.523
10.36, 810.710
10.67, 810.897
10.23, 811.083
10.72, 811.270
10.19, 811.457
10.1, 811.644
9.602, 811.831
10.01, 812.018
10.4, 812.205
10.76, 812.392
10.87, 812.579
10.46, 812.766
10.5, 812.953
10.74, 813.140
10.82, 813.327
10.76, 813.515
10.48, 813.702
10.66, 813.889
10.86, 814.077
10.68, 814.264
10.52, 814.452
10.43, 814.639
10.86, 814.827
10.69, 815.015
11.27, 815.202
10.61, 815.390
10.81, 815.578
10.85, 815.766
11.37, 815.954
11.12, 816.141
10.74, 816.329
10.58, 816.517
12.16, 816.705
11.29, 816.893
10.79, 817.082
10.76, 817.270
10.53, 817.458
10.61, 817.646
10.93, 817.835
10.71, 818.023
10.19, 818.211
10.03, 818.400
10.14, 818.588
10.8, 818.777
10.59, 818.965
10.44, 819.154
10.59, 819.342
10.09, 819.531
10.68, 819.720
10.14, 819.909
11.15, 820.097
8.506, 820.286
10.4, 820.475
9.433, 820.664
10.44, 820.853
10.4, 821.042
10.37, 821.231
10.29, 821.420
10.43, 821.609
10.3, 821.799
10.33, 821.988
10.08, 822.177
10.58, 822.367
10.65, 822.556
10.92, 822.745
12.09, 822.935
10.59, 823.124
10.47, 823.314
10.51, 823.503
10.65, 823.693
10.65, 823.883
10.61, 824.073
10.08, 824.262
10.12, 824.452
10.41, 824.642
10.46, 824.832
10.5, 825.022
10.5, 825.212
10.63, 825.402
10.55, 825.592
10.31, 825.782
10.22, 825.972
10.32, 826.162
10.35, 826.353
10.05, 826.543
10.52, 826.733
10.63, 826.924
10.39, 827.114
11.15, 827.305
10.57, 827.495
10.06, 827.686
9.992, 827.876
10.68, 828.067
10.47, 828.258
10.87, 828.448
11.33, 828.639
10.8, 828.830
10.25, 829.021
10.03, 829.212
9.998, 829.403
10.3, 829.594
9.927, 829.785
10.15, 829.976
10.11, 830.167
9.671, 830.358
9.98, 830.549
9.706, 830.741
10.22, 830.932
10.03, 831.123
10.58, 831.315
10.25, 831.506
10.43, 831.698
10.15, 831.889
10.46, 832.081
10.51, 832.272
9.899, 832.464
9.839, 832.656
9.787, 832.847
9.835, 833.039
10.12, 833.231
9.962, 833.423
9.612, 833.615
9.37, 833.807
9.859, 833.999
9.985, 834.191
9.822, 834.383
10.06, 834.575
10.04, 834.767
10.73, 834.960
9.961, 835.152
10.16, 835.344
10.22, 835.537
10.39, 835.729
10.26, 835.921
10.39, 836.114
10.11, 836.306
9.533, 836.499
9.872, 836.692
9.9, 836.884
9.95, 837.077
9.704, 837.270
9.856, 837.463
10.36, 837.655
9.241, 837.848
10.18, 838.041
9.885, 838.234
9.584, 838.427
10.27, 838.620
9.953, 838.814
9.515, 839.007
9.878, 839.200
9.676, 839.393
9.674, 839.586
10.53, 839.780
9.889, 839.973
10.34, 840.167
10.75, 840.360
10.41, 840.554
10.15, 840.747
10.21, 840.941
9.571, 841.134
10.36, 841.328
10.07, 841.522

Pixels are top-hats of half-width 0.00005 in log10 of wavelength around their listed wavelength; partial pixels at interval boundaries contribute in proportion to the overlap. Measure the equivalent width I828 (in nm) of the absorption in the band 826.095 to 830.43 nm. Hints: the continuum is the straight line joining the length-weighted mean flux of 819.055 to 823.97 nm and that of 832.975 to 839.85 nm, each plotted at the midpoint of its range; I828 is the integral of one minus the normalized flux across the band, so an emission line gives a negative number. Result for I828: -0.07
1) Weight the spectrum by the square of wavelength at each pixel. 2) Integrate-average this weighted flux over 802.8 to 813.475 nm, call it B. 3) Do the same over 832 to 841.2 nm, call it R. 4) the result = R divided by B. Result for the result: 1.01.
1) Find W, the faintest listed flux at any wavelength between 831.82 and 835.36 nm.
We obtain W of 9.37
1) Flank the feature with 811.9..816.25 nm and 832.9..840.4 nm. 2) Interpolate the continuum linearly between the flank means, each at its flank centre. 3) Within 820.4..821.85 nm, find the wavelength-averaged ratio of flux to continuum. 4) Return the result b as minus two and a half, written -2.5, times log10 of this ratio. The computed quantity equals 0.024 mag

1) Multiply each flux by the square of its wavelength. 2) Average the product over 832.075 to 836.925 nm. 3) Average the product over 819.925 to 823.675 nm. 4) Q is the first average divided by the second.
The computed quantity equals 1.0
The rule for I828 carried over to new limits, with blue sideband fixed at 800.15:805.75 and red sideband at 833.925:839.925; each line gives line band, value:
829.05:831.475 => 0.013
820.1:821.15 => 0.037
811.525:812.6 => 0.025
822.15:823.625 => -0.071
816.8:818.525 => -0.043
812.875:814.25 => -0.030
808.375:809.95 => 0.018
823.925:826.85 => -0.046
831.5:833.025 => -0.009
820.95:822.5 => -0.009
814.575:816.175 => -0.071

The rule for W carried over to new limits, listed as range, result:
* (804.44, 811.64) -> 9.177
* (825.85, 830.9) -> 9.671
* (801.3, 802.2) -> 10.38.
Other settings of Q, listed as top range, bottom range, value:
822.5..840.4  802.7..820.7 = 1.01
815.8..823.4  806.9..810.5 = 1.03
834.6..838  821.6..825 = 0.98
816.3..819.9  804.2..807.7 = 1.04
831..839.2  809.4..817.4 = 0.99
